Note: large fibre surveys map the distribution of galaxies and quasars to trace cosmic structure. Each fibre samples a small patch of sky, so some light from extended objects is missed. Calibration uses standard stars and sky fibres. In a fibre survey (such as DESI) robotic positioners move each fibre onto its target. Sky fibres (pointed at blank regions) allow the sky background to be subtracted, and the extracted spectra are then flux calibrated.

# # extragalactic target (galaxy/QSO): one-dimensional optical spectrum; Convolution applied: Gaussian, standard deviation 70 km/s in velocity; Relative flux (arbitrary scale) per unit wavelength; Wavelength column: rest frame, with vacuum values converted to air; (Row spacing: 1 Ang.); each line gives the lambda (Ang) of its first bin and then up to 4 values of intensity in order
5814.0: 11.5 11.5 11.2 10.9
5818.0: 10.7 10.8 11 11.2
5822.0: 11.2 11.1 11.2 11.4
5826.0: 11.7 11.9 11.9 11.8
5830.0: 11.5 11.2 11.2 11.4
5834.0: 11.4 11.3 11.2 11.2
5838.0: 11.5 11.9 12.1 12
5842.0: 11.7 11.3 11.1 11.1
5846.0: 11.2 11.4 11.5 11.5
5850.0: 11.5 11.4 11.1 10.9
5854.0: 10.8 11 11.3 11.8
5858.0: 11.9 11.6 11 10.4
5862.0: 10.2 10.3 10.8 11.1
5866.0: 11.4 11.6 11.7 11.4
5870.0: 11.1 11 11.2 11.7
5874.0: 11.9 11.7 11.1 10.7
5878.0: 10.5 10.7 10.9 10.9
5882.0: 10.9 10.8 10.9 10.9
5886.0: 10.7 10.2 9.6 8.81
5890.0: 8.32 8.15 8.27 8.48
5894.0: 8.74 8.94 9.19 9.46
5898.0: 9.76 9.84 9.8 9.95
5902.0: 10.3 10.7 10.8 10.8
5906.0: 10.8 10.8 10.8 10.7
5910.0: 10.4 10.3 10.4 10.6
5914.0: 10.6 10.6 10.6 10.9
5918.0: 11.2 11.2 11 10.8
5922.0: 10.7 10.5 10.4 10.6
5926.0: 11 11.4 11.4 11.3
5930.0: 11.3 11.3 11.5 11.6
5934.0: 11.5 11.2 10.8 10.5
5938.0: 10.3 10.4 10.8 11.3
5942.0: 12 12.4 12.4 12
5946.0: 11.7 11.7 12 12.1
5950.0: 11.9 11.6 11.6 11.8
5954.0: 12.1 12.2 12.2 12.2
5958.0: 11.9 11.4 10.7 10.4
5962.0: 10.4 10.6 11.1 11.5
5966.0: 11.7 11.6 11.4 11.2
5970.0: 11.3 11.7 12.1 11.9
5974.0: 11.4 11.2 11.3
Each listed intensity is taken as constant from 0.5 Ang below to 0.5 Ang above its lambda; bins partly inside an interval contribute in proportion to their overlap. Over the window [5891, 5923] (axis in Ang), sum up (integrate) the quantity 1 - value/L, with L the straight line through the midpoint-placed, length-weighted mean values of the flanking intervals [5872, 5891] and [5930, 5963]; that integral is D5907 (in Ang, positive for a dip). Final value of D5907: 2.1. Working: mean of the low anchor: 10.6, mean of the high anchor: 11.5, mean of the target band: 10.2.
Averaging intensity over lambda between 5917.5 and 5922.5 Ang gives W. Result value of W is 11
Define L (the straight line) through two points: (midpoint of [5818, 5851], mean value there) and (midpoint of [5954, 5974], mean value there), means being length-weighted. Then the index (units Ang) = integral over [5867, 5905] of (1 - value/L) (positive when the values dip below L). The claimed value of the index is 3.8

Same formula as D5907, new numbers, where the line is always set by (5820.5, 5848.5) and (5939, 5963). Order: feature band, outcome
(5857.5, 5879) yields 0.67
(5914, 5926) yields 0.84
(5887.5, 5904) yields 3.19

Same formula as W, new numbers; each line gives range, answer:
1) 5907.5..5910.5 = 10.6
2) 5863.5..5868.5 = 11.3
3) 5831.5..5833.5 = 11.3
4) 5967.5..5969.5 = 11.3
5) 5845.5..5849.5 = 11.4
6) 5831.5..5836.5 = 11.3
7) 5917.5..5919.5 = 11.2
